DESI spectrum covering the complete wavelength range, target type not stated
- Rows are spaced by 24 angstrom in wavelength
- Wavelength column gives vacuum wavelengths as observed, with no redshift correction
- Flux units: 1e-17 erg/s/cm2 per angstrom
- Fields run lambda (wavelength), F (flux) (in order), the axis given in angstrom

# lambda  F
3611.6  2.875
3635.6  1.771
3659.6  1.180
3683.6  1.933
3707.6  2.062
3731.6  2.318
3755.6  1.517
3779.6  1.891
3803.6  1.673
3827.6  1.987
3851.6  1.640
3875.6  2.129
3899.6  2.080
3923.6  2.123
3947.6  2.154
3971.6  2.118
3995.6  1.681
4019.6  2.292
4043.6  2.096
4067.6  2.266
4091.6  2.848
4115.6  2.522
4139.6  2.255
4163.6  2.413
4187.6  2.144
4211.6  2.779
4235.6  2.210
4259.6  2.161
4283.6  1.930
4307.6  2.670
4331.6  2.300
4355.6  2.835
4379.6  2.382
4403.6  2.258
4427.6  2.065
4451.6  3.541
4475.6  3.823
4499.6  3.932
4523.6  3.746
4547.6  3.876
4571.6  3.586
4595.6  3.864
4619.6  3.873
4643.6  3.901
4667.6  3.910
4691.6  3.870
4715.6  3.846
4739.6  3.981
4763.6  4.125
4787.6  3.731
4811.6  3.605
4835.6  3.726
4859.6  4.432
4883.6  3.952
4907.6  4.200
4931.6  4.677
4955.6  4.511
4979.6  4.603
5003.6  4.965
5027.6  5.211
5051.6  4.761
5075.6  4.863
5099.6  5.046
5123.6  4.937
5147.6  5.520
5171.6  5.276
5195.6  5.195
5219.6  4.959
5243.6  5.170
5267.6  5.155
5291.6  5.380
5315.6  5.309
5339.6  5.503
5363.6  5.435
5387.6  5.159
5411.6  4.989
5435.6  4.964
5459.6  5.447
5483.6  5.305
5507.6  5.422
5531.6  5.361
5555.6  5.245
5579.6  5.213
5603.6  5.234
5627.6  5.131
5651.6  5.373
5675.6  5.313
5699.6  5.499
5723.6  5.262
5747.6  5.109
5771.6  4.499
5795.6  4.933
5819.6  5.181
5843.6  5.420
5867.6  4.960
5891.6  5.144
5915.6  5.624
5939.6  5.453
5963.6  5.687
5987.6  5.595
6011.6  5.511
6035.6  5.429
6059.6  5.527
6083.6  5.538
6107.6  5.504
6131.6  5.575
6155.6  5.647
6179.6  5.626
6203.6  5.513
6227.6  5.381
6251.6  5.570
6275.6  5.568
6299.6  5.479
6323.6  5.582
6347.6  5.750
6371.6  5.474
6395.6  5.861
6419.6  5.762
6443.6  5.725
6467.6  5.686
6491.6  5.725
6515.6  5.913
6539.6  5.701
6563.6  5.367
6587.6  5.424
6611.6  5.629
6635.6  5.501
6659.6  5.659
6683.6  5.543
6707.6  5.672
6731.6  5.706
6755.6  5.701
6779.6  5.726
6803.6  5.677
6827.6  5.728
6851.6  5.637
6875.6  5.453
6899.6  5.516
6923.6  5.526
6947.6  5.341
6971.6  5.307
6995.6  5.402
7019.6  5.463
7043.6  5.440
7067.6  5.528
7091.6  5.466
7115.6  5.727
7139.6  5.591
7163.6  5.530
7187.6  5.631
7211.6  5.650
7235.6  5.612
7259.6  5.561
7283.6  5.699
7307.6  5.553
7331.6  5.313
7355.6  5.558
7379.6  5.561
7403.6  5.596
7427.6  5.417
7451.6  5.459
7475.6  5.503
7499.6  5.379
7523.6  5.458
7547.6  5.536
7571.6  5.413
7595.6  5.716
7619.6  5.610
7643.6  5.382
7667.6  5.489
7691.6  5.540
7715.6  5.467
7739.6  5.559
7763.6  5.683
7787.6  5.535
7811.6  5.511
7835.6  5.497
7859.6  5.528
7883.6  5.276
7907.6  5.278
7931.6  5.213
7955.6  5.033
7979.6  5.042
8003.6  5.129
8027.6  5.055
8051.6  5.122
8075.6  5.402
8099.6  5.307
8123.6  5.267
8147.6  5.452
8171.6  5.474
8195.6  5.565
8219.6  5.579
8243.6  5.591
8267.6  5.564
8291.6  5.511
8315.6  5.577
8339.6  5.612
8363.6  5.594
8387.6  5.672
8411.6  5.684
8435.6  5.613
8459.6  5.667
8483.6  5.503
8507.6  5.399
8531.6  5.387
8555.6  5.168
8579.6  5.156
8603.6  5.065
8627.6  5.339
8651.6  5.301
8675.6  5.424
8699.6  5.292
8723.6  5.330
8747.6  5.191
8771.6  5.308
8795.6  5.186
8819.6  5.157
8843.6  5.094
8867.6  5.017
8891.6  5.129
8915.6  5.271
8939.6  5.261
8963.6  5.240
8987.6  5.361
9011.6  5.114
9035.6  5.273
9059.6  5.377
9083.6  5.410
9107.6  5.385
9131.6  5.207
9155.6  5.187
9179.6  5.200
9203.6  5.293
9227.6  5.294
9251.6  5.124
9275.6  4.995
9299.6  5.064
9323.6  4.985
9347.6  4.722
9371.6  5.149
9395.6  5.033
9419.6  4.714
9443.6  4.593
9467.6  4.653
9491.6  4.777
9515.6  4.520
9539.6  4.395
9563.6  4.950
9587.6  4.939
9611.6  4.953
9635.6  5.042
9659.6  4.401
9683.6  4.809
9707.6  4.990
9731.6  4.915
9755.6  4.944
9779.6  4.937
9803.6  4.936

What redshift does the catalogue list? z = 0.12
